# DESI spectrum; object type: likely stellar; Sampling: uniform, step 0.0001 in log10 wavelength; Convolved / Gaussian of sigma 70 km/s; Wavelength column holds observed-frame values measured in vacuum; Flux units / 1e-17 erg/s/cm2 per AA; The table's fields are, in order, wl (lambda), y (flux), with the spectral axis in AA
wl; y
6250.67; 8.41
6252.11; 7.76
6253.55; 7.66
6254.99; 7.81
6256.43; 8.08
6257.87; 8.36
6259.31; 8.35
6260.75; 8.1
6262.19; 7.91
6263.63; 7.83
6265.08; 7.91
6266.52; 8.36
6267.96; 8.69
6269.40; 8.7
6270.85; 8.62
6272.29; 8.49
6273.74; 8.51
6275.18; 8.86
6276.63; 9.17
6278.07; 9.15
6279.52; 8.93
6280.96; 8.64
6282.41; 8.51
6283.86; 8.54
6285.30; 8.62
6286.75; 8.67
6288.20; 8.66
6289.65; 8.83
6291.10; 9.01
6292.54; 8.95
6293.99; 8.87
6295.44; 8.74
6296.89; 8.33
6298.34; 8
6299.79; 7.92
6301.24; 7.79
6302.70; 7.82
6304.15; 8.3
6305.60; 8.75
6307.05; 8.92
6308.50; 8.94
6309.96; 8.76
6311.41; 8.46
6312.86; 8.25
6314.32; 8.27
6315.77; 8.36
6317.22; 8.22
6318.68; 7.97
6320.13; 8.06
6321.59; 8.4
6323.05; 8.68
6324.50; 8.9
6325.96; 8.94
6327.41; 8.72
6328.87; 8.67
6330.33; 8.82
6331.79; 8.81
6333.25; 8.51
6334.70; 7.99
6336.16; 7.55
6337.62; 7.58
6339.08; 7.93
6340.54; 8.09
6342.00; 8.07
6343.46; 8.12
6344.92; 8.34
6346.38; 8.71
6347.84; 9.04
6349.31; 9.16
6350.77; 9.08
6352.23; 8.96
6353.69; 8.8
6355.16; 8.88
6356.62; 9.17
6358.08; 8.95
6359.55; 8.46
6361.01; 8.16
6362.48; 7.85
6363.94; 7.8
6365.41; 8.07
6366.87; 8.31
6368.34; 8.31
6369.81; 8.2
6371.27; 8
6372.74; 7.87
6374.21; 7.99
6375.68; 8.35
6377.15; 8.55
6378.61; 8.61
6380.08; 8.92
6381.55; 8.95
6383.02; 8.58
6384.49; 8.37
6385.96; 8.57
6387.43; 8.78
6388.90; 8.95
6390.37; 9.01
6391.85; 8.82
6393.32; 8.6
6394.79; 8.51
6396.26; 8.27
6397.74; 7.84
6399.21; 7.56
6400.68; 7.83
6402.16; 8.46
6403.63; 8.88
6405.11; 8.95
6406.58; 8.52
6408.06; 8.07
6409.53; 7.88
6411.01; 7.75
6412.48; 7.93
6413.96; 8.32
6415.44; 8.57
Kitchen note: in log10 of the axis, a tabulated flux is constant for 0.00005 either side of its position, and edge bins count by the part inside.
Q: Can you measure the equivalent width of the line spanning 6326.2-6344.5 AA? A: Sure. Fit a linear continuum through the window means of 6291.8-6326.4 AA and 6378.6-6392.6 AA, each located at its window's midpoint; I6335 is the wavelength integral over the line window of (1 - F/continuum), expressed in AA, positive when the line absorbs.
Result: 0.6 AA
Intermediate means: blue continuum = 8.44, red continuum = 8.76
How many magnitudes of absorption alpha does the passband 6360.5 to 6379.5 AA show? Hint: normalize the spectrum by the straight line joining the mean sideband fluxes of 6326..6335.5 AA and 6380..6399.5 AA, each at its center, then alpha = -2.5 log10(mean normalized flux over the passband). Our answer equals 0.05 mag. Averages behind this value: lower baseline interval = 8.61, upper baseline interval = 8.56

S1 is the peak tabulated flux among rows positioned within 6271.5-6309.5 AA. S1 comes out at 9.17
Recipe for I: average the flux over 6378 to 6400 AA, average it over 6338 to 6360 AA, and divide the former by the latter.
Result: 0.99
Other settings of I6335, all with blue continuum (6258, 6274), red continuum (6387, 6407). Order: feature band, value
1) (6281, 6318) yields -0.63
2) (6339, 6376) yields 0.08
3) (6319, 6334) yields -0.42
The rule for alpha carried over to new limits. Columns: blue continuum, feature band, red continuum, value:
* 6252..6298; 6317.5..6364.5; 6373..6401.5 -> 0.00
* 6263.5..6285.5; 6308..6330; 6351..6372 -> 0.00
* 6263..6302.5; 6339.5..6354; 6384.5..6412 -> -0.02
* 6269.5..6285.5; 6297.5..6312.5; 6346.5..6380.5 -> 0.04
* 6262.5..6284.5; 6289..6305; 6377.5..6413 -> 0.02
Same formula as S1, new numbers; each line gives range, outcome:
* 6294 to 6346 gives 8.94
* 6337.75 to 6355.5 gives 9.16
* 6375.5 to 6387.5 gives 8.95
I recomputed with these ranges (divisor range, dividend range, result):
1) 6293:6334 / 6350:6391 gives 1.01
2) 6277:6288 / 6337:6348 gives 0.94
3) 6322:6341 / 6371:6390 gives 1.01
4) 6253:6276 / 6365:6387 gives 1.01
